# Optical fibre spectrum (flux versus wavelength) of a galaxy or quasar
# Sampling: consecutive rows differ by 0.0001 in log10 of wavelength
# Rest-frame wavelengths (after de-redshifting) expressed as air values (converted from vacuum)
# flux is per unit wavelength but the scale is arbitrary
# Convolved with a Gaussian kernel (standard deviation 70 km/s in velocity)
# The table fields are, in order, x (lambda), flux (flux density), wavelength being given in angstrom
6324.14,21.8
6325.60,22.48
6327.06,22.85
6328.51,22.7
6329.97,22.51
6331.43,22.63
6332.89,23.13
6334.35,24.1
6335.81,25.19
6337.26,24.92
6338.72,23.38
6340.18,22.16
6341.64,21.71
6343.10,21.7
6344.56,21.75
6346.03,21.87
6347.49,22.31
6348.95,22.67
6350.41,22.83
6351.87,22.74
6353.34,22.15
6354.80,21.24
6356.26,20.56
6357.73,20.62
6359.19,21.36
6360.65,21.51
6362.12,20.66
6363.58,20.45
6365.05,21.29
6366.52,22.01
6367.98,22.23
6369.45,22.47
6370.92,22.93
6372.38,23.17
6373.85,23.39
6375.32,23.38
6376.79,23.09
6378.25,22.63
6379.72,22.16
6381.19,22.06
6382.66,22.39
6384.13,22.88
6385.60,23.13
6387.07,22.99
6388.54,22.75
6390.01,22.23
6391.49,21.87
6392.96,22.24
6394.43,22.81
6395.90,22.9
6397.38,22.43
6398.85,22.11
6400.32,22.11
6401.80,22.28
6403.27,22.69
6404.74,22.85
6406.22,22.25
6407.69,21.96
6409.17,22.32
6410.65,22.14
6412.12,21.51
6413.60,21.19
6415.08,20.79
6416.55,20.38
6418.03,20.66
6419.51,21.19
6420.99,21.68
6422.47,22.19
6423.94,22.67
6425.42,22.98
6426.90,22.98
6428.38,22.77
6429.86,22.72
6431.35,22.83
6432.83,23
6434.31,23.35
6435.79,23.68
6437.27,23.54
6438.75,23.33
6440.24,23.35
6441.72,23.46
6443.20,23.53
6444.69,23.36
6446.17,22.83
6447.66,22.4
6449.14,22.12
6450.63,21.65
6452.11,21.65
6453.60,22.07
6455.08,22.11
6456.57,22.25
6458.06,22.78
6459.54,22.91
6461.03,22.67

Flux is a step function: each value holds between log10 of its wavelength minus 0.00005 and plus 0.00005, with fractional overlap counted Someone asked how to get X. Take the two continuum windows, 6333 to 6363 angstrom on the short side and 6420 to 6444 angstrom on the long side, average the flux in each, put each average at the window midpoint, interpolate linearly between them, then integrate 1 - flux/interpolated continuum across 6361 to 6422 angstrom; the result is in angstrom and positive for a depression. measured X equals 1.3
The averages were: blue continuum 22.3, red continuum 23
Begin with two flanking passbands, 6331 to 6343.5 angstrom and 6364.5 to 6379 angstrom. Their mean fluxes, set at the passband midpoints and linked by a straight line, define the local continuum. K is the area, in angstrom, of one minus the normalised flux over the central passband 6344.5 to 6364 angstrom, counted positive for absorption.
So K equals 1.1 angstrom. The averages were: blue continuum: 23.3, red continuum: 22.7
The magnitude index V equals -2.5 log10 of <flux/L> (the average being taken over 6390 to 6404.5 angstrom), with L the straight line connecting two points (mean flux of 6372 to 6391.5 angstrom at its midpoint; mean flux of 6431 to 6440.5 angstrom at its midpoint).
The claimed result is 0.02 mag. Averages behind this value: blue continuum 22.7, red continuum 23.3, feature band 22.4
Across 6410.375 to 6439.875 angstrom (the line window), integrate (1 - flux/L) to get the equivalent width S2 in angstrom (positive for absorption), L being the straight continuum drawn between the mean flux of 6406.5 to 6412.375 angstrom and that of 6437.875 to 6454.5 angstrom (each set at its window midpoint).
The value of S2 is 0.1 angstrom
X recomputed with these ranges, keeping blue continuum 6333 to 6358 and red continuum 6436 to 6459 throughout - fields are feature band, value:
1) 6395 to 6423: 0.9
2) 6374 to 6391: -0.1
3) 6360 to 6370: 0.5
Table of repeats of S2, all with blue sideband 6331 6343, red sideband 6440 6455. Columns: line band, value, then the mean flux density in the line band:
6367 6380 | 0.1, 22.8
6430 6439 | -0.2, 23.2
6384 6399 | 0.3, 22.6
